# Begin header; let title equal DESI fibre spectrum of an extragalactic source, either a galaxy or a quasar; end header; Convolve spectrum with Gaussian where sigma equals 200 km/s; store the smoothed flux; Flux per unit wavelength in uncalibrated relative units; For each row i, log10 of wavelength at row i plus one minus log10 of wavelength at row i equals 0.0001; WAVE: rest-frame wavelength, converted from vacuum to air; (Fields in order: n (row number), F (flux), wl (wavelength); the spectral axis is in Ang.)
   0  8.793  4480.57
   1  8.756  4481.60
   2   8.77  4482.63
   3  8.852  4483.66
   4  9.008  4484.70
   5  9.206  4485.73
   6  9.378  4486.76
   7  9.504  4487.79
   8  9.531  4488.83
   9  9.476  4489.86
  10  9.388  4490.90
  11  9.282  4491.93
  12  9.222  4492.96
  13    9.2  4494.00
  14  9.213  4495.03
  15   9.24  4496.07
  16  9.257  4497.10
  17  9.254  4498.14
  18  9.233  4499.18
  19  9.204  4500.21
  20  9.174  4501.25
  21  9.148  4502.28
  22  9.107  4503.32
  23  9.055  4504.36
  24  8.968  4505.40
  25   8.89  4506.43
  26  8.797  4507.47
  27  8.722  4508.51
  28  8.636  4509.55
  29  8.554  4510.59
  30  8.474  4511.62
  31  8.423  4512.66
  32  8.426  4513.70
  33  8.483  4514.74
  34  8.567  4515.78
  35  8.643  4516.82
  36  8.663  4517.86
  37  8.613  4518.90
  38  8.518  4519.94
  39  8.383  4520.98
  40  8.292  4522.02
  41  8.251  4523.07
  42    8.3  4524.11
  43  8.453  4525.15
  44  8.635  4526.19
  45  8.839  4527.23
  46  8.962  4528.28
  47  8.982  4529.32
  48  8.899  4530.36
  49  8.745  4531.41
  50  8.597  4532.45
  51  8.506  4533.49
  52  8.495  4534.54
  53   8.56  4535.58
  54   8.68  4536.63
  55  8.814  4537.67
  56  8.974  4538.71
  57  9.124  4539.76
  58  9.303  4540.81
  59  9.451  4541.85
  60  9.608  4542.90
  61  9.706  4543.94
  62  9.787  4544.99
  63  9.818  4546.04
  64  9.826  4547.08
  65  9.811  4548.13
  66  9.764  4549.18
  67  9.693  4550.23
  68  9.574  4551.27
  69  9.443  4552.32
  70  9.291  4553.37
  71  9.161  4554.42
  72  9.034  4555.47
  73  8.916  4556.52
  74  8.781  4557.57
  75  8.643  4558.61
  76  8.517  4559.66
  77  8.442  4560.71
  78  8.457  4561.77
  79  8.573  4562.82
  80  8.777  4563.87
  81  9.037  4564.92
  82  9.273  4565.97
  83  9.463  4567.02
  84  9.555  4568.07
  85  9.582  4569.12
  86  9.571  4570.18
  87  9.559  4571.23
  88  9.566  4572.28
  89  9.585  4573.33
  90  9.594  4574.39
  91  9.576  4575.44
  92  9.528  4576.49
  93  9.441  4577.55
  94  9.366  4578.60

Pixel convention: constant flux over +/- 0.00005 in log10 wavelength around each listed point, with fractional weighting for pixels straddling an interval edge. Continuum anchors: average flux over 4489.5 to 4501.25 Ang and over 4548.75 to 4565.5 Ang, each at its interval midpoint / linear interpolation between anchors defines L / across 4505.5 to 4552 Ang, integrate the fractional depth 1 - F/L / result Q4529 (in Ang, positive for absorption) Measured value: 1.1 Ang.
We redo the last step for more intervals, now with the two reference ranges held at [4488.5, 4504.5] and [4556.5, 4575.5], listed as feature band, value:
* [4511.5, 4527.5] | 1.2 Ang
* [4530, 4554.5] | -0.2 Ang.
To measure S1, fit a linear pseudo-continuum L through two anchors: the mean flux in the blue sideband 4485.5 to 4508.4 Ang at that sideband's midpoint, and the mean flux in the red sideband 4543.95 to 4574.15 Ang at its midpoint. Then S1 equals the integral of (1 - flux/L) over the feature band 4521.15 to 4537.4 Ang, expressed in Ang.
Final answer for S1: 1.11 Ang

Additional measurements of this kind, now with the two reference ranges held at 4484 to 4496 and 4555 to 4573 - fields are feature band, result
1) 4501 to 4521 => 1.1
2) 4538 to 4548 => -0.4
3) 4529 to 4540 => 0.5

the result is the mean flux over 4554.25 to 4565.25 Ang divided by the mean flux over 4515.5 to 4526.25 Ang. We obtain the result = 1.0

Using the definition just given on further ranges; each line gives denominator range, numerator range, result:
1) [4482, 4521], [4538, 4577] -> 1.04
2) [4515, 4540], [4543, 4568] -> 1.07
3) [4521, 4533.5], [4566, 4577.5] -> 1.11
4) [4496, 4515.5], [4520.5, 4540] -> 0.97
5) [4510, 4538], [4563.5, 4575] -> 1.10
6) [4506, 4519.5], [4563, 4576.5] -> 1.09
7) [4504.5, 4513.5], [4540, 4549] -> 1.11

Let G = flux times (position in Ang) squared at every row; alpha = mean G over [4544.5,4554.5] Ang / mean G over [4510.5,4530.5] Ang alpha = 1.14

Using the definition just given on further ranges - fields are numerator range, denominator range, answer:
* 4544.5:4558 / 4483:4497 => 1.05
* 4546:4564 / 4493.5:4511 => 1.03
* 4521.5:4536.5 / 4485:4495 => 0.94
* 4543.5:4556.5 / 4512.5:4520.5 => 1.13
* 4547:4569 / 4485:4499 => 1.01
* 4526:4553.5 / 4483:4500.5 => 1.01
